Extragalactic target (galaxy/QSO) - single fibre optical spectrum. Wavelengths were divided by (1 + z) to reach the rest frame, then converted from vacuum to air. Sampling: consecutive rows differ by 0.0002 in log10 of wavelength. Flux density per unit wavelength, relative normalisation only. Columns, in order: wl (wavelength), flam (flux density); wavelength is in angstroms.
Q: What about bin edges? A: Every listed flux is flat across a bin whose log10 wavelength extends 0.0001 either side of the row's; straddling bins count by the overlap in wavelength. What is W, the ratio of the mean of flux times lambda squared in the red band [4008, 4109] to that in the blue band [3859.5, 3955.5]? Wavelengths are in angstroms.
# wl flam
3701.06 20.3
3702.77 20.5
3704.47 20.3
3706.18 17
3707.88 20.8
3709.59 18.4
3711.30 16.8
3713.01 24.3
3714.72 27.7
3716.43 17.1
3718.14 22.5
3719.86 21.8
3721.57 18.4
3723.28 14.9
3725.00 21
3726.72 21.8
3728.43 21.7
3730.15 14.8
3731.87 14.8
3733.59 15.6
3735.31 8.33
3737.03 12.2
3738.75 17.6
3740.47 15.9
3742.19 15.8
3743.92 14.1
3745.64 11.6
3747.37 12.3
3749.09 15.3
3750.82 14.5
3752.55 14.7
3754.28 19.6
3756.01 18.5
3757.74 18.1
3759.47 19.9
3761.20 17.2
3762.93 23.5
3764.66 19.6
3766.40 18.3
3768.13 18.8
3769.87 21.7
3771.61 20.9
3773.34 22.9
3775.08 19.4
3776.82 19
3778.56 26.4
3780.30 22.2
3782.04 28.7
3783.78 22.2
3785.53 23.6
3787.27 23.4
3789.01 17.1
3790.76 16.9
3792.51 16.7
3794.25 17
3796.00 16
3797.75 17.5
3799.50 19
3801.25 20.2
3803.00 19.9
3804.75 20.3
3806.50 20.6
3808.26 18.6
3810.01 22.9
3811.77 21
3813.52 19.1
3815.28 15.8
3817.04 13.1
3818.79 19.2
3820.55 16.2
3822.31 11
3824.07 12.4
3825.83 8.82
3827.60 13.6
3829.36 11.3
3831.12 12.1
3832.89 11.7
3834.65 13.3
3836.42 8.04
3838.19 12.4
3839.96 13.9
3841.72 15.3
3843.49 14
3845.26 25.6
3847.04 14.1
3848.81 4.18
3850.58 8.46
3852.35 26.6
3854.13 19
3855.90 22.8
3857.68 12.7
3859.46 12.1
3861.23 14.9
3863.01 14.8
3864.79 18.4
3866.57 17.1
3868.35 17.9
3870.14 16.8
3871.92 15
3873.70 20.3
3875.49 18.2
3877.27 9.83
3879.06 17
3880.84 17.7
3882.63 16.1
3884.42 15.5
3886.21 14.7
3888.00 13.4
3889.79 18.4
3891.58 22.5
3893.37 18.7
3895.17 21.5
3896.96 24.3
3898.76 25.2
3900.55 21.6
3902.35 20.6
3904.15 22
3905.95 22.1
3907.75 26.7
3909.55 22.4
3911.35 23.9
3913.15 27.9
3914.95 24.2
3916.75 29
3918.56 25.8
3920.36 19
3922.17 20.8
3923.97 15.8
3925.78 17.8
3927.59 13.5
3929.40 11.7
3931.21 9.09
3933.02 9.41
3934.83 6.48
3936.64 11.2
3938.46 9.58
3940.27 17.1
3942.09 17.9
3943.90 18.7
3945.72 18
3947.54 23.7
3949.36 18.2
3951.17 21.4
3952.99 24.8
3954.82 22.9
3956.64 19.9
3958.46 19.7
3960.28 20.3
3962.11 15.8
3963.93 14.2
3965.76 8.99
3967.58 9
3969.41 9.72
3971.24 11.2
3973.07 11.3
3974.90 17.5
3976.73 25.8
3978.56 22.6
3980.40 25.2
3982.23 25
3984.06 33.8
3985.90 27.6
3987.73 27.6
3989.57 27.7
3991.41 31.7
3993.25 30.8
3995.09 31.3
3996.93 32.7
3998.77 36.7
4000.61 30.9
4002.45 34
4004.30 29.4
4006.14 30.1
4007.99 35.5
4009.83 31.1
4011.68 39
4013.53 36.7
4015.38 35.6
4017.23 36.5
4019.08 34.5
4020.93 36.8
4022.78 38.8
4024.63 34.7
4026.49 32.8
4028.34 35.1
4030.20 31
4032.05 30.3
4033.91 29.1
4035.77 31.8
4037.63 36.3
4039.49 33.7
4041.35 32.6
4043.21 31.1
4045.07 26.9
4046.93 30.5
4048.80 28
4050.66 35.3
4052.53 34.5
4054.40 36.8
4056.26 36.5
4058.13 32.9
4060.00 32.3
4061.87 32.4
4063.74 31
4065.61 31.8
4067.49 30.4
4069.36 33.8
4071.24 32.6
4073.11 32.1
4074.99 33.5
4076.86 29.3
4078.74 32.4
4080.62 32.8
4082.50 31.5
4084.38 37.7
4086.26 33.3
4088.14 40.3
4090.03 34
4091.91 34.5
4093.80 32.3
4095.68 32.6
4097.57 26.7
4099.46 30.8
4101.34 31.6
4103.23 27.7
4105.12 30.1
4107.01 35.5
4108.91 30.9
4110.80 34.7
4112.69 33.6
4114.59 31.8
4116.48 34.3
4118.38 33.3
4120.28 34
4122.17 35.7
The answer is 1.9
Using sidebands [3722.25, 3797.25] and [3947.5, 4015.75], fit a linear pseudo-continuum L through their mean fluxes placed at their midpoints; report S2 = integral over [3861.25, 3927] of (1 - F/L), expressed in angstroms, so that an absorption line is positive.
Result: 7.8 angstroms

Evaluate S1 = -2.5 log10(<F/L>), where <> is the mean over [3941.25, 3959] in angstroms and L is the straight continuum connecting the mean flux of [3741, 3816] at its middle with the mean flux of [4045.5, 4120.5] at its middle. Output 0.287 mag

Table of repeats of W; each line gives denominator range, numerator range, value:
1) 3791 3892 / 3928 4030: 1.63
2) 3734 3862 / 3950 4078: 1.91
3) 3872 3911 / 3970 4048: 1.66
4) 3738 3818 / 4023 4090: 2.01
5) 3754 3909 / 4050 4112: 2.08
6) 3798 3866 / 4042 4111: 2.33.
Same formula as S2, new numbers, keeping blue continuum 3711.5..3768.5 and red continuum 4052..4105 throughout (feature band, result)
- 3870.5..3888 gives 5.80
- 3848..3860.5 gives 4.16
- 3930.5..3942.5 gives 6.86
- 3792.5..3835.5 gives 9.39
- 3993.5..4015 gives -2.89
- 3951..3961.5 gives 2.28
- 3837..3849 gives 4.09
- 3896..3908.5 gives 0.85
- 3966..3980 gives 6.34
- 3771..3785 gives -2.49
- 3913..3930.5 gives 3.80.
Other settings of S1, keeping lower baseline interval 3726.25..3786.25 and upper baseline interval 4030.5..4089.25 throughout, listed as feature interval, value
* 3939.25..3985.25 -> 0.43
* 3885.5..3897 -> 0.30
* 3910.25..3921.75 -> 0.05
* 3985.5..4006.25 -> -0.05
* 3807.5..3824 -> 0.22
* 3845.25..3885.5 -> 0.41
